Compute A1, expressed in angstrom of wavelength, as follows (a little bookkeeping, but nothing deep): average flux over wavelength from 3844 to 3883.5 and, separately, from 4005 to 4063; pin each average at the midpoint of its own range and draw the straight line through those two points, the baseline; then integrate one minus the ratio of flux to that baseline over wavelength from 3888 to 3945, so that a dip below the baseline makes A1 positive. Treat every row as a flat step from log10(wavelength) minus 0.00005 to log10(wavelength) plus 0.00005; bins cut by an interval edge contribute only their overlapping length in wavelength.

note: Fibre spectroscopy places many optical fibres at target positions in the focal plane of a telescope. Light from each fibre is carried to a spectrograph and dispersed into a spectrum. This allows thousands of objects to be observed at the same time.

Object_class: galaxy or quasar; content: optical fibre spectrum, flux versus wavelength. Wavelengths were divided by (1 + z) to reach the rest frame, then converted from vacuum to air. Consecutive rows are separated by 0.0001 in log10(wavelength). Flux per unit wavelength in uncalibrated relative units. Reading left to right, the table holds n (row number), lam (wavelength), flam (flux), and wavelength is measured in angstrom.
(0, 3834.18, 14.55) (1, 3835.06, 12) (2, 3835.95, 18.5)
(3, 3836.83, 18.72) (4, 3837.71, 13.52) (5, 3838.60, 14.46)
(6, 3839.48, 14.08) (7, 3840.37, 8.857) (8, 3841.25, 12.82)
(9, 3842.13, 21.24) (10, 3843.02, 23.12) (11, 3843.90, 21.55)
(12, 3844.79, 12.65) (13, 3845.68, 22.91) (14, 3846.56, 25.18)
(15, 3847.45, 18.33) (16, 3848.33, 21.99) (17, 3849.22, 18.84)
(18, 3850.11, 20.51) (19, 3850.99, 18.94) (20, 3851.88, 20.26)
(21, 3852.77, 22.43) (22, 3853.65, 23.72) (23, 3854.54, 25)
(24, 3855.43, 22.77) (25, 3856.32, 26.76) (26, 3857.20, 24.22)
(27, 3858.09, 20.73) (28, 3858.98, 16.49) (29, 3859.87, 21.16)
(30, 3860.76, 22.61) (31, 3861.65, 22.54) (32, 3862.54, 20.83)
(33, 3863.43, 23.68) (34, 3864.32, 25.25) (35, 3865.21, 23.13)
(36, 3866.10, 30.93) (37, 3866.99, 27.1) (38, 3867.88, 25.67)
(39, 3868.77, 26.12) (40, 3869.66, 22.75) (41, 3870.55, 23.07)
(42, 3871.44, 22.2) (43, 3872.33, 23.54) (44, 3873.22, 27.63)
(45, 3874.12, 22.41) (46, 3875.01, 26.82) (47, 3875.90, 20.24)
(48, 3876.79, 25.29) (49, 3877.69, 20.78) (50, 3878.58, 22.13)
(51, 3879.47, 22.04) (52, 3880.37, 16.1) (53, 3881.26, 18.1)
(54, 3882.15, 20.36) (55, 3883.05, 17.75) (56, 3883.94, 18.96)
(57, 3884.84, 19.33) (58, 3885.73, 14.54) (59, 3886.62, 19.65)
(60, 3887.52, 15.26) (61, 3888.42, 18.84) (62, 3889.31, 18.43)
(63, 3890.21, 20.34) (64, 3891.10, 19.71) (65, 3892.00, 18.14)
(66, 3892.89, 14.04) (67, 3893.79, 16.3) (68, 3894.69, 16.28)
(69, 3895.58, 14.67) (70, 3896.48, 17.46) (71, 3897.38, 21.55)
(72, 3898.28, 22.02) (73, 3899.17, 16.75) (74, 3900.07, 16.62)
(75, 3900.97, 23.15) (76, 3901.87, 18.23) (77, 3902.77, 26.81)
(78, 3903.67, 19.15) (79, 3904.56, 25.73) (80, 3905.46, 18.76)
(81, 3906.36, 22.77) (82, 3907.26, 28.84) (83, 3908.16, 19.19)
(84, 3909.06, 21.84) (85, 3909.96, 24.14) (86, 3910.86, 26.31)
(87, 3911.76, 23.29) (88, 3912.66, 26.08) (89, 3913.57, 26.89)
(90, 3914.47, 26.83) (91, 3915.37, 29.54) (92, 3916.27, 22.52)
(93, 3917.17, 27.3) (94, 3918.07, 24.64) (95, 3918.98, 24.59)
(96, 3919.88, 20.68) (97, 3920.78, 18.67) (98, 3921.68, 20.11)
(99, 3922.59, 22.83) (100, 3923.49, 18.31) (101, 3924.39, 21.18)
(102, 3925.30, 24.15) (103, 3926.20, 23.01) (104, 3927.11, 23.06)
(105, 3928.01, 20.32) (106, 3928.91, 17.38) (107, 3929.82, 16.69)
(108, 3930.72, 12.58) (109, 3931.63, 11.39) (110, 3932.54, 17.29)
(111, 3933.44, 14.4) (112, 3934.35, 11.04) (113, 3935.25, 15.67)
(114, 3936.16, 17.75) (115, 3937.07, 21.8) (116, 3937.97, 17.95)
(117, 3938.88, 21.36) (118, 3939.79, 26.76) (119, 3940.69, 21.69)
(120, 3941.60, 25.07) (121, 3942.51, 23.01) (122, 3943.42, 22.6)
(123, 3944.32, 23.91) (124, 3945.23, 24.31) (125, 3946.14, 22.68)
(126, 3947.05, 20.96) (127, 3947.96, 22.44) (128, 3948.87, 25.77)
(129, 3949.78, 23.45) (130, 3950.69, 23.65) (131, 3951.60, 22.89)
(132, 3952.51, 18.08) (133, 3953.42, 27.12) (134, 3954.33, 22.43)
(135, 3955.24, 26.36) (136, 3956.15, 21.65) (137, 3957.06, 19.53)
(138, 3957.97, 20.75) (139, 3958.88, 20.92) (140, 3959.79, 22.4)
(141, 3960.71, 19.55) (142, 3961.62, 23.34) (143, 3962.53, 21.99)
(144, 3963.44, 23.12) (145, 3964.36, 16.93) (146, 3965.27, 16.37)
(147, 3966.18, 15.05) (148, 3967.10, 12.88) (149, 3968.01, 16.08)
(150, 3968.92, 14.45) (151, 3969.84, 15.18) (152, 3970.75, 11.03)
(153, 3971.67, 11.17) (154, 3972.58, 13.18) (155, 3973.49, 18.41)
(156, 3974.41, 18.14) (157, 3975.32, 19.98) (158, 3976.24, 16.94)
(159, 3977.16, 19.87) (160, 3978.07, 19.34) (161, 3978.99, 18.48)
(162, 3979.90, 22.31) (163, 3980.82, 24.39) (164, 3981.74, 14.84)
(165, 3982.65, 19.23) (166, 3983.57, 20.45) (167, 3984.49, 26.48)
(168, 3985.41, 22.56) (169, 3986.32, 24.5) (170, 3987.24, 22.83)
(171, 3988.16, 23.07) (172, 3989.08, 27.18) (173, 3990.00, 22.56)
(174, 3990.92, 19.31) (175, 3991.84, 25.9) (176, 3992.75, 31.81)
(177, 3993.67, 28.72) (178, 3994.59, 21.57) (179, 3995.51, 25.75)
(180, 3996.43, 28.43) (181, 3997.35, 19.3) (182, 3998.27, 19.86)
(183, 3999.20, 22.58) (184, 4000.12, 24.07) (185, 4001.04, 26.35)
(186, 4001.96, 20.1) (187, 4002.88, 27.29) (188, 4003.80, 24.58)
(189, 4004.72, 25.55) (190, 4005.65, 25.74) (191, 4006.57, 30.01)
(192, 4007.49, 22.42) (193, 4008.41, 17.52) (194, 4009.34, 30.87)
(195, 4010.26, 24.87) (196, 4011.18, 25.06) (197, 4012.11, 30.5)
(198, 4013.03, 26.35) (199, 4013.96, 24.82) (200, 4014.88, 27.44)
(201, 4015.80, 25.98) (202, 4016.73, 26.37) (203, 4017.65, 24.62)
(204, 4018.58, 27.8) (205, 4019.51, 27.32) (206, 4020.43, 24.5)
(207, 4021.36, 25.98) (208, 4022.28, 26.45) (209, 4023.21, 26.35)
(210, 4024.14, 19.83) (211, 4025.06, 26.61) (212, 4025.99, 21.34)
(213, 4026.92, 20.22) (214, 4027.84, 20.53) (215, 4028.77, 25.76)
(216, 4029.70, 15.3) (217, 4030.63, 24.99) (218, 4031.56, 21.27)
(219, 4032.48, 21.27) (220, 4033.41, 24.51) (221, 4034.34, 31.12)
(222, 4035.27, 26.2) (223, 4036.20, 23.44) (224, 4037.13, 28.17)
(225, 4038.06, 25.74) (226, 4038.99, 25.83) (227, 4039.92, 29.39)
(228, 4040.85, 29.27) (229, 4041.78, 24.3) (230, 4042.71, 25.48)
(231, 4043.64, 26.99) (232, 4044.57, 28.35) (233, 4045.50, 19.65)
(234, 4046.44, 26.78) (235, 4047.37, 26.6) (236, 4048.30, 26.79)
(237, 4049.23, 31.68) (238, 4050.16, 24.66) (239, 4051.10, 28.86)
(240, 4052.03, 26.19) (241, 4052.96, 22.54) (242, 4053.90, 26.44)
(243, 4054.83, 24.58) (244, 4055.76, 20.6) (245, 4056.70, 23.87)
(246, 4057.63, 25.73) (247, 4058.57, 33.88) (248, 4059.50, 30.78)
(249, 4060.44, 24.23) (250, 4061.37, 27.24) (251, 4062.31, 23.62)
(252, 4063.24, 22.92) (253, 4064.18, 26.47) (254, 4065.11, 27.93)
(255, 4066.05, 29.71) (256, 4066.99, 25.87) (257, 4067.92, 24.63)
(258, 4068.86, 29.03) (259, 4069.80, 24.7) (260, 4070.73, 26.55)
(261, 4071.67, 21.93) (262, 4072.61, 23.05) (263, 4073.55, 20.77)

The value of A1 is 6.1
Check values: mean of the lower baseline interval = 22.3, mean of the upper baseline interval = 25.5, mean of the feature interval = 20.8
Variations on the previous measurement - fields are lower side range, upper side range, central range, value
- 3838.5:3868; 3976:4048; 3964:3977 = 4.44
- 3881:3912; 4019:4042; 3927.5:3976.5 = 5.32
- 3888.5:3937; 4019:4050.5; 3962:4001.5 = 4.44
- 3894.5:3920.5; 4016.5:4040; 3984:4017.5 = -1.18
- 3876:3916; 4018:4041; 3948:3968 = 1.29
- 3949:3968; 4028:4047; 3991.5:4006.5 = -1.25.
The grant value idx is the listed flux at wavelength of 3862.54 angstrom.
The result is 20.83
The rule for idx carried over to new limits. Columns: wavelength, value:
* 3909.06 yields 21.84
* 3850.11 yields 20.51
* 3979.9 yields 22.31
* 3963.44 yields 23.12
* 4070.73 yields 26.55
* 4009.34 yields 30.87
